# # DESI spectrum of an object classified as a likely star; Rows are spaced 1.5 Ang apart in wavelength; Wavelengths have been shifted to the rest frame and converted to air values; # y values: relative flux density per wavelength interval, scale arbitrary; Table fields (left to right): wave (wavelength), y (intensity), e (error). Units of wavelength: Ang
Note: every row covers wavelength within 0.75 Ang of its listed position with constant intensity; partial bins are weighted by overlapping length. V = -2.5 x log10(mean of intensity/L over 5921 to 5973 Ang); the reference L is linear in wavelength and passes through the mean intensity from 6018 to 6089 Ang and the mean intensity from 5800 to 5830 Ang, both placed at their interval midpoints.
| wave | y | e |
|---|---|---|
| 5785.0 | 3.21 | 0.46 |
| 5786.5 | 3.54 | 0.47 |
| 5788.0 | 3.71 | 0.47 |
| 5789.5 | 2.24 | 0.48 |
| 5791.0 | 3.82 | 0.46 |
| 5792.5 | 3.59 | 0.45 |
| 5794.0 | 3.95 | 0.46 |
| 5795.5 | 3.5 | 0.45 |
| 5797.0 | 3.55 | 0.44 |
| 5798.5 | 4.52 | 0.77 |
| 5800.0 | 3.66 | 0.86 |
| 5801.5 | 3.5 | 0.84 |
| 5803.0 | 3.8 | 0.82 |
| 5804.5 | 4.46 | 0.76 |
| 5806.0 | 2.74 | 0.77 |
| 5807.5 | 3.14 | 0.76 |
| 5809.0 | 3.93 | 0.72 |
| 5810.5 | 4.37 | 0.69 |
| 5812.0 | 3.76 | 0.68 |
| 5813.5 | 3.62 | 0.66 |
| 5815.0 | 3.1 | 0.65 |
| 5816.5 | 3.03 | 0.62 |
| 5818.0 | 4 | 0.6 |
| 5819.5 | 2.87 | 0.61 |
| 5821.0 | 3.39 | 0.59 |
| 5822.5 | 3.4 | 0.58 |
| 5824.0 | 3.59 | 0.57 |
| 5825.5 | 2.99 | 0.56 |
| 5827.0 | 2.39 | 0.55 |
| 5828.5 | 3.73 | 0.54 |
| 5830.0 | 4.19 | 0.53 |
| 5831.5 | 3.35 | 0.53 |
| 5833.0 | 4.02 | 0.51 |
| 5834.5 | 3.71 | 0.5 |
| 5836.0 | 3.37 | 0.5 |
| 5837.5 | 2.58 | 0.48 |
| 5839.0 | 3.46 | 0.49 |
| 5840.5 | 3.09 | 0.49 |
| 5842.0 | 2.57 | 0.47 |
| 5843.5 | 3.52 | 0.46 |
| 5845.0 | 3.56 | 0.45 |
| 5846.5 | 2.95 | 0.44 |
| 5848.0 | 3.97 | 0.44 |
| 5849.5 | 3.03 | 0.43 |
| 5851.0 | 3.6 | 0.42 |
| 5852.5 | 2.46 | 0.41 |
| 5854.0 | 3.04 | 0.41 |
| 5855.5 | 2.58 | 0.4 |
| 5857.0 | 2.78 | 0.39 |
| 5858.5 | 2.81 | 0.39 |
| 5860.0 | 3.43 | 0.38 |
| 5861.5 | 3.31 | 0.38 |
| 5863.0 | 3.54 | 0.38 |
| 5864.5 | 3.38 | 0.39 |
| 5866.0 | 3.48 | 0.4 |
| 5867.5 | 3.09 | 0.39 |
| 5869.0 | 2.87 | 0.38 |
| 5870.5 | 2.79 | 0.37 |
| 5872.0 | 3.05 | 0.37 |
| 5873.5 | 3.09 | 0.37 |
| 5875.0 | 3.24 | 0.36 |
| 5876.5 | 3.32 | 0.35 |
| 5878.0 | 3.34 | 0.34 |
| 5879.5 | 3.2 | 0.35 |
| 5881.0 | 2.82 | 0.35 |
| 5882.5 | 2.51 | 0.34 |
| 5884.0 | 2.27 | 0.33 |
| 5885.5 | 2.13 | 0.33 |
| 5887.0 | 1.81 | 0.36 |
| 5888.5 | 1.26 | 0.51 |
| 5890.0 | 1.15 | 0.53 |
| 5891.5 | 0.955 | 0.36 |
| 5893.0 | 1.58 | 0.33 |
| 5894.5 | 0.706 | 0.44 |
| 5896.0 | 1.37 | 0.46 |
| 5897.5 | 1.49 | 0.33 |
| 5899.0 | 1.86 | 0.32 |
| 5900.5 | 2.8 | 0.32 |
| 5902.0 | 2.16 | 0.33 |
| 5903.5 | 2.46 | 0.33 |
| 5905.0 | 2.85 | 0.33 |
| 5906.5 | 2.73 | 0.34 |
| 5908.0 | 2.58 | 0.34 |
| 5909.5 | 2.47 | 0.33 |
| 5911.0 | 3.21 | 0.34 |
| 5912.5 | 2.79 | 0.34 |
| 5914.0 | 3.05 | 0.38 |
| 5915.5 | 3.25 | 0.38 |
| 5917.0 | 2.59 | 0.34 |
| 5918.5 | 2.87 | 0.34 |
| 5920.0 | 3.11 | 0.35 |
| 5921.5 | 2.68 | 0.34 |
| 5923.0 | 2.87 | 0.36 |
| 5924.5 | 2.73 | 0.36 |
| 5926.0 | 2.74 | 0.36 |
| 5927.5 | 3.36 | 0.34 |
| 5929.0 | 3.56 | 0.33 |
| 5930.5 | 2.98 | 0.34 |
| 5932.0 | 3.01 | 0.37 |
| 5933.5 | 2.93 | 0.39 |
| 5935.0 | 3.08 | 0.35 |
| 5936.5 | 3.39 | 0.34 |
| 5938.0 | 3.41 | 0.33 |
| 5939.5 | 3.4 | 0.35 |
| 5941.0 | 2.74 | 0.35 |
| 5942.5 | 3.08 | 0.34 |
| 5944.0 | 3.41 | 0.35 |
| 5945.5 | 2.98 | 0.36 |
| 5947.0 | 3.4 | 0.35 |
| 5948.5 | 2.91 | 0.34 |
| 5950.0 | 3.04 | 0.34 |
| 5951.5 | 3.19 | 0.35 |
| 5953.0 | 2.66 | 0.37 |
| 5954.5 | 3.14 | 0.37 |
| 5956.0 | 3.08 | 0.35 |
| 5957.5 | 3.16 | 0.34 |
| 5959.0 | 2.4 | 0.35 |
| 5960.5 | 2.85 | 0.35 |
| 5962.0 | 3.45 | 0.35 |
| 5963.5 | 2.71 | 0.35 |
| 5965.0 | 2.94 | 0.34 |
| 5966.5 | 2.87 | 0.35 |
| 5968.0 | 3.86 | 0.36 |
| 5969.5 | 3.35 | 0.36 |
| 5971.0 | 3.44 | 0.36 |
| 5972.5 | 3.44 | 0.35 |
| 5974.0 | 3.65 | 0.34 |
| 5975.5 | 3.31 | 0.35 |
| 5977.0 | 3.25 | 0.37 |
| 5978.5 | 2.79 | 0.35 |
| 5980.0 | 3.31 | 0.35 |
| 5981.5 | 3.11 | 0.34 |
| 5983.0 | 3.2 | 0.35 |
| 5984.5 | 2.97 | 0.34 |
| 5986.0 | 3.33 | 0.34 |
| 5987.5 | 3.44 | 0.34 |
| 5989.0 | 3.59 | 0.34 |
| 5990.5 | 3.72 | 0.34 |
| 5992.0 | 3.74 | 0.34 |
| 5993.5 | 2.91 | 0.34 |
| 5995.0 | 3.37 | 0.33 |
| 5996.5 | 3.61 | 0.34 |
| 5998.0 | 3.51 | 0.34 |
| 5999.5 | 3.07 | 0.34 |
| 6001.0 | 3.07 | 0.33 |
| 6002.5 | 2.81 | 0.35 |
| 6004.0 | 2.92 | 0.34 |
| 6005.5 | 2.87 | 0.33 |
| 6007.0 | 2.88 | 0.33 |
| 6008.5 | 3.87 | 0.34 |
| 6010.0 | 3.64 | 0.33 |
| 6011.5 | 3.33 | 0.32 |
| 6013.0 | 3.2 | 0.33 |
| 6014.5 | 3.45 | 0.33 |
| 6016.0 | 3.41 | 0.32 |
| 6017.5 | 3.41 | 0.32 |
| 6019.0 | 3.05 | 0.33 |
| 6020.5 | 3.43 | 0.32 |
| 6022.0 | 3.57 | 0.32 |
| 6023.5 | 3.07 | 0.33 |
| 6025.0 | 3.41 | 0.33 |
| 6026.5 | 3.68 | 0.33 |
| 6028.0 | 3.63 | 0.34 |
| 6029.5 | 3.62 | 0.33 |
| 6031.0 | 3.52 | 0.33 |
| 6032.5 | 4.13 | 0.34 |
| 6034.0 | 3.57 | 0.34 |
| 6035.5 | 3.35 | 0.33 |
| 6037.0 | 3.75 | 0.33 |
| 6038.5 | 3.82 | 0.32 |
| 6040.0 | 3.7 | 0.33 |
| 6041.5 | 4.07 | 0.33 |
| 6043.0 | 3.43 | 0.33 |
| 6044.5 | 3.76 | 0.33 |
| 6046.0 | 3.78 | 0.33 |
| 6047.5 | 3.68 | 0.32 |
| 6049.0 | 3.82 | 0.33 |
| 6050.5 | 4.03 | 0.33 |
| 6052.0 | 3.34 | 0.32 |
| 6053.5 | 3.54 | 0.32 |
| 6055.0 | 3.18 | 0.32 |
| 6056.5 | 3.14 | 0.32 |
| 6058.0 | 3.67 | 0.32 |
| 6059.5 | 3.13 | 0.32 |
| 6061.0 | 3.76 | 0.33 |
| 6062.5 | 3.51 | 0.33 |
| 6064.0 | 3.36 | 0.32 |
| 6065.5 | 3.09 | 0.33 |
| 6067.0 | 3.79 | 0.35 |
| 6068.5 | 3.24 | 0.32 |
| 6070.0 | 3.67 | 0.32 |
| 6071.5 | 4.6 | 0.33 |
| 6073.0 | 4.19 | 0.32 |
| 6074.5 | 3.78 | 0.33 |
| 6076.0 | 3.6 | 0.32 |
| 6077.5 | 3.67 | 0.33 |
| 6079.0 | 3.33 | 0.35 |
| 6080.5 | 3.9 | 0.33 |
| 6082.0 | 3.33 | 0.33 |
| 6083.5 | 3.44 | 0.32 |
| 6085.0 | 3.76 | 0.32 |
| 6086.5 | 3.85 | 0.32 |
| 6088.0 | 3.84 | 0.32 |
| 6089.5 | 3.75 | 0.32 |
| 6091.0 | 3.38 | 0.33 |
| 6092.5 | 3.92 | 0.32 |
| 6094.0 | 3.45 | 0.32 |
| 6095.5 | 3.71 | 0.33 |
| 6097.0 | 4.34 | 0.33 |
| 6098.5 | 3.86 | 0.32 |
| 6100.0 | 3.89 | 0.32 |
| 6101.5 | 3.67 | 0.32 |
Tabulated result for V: 0.15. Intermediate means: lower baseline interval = 3.49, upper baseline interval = 3.61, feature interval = 3.09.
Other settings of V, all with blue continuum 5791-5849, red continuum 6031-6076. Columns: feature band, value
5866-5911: 0.433 mag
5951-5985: 0.148 mag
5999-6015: 0.137 mag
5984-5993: 0.044 mag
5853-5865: 0.143 mag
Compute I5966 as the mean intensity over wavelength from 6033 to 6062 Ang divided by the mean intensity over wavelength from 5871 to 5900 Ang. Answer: 1.7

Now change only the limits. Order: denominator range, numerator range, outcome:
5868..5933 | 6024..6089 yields 1.42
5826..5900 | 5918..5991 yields 1.12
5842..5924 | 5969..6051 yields 1.27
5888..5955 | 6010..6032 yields 1.28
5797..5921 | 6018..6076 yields 1.21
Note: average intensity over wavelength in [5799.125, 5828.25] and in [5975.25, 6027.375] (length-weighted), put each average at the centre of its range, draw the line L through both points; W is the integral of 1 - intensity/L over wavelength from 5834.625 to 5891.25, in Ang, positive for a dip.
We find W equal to 8.3 Ang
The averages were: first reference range 3.47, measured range 2.92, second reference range 3.29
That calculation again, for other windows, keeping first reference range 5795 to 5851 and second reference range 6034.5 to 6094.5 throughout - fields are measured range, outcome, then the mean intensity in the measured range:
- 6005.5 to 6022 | 1.1 Ang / 3.35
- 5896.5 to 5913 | 5.0 Ang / 2.47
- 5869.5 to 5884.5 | 2.3 Ang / 2.97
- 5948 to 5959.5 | 1.9 Ang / 2.96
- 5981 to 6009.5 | 2.6 Ang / 3.27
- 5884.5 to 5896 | 7.0 Ang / 1.39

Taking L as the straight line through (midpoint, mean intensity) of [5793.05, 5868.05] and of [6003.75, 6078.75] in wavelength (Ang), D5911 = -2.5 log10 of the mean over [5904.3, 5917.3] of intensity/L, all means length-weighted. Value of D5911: 0.21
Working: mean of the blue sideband 3.4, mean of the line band 2.84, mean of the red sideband 3.54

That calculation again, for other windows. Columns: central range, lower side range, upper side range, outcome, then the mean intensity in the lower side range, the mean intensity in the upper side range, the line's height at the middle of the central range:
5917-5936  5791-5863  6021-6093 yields 0.175 mag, 3.41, 3.63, 3.5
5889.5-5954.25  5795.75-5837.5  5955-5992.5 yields 0.229 mag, 3.54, 3.23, 3.34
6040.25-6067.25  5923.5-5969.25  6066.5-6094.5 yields 0.008 mag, 3.08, 3.71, 3.59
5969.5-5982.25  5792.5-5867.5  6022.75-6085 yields 0.079 mag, 3.4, 3.61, 3.54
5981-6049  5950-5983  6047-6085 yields -0.024 mag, 3.14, 3.59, 3.36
